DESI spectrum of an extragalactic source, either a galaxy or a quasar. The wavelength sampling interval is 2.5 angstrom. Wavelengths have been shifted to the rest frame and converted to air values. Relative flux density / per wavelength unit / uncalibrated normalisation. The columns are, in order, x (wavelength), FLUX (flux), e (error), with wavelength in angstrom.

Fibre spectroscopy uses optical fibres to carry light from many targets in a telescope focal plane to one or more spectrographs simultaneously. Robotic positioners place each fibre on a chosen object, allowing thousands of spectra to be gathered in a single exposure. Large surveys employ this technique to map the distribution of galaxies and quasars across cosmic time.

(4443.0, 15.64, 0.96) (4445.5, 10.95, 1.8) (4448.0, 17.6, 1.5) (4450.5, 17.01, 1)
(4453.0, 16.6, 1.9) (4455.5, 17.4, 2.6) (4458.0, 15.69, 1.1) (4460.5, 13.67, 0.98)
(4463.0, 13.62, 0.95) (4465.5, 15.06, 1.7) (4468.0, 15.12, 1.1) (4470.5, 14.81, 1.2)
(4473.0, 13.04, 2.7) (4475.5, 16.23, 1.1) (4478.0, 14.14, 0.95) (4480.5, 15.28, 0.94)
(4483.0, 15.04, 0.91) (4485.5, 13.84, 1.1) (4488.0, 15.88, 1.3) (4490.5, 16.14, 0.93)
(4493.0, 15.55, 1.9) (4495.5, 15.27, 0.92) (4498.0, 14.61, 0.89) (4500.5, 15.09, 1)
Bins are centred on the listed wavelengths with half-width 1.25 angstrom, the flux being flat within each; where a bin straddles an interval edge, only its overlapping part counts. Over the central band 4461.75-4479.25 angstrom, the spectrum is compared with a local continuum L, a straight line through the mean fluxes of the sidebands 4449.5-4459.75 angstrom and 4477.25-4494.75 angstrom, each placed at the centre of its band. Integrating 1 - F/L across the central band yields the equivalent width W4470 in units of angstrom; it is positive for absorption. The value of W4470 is 1.38 angstrom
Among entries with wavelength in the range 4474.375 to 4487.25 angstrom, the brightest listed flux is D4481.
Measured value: 16.23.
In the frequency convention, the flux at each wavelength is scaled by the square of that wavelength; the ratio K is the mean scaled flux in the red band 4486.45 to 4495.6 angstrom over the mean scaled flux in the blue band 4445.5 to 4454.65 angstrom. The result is 1.0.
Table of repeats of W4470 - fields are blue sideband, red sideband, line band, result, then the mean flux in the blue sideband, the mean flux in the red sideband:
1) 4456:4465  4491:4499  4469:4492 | 0.1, 14.6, 15.3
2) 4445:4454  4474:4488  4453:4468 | 0.3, 15.9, 15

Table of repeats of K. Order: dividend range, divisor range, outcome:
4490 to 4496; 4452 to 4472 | 1.04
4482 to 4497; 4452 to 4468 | 1.01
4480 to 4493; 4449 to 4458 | 0.92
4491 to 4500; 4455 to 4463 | 1.02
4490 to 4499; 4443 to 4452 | 1.03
